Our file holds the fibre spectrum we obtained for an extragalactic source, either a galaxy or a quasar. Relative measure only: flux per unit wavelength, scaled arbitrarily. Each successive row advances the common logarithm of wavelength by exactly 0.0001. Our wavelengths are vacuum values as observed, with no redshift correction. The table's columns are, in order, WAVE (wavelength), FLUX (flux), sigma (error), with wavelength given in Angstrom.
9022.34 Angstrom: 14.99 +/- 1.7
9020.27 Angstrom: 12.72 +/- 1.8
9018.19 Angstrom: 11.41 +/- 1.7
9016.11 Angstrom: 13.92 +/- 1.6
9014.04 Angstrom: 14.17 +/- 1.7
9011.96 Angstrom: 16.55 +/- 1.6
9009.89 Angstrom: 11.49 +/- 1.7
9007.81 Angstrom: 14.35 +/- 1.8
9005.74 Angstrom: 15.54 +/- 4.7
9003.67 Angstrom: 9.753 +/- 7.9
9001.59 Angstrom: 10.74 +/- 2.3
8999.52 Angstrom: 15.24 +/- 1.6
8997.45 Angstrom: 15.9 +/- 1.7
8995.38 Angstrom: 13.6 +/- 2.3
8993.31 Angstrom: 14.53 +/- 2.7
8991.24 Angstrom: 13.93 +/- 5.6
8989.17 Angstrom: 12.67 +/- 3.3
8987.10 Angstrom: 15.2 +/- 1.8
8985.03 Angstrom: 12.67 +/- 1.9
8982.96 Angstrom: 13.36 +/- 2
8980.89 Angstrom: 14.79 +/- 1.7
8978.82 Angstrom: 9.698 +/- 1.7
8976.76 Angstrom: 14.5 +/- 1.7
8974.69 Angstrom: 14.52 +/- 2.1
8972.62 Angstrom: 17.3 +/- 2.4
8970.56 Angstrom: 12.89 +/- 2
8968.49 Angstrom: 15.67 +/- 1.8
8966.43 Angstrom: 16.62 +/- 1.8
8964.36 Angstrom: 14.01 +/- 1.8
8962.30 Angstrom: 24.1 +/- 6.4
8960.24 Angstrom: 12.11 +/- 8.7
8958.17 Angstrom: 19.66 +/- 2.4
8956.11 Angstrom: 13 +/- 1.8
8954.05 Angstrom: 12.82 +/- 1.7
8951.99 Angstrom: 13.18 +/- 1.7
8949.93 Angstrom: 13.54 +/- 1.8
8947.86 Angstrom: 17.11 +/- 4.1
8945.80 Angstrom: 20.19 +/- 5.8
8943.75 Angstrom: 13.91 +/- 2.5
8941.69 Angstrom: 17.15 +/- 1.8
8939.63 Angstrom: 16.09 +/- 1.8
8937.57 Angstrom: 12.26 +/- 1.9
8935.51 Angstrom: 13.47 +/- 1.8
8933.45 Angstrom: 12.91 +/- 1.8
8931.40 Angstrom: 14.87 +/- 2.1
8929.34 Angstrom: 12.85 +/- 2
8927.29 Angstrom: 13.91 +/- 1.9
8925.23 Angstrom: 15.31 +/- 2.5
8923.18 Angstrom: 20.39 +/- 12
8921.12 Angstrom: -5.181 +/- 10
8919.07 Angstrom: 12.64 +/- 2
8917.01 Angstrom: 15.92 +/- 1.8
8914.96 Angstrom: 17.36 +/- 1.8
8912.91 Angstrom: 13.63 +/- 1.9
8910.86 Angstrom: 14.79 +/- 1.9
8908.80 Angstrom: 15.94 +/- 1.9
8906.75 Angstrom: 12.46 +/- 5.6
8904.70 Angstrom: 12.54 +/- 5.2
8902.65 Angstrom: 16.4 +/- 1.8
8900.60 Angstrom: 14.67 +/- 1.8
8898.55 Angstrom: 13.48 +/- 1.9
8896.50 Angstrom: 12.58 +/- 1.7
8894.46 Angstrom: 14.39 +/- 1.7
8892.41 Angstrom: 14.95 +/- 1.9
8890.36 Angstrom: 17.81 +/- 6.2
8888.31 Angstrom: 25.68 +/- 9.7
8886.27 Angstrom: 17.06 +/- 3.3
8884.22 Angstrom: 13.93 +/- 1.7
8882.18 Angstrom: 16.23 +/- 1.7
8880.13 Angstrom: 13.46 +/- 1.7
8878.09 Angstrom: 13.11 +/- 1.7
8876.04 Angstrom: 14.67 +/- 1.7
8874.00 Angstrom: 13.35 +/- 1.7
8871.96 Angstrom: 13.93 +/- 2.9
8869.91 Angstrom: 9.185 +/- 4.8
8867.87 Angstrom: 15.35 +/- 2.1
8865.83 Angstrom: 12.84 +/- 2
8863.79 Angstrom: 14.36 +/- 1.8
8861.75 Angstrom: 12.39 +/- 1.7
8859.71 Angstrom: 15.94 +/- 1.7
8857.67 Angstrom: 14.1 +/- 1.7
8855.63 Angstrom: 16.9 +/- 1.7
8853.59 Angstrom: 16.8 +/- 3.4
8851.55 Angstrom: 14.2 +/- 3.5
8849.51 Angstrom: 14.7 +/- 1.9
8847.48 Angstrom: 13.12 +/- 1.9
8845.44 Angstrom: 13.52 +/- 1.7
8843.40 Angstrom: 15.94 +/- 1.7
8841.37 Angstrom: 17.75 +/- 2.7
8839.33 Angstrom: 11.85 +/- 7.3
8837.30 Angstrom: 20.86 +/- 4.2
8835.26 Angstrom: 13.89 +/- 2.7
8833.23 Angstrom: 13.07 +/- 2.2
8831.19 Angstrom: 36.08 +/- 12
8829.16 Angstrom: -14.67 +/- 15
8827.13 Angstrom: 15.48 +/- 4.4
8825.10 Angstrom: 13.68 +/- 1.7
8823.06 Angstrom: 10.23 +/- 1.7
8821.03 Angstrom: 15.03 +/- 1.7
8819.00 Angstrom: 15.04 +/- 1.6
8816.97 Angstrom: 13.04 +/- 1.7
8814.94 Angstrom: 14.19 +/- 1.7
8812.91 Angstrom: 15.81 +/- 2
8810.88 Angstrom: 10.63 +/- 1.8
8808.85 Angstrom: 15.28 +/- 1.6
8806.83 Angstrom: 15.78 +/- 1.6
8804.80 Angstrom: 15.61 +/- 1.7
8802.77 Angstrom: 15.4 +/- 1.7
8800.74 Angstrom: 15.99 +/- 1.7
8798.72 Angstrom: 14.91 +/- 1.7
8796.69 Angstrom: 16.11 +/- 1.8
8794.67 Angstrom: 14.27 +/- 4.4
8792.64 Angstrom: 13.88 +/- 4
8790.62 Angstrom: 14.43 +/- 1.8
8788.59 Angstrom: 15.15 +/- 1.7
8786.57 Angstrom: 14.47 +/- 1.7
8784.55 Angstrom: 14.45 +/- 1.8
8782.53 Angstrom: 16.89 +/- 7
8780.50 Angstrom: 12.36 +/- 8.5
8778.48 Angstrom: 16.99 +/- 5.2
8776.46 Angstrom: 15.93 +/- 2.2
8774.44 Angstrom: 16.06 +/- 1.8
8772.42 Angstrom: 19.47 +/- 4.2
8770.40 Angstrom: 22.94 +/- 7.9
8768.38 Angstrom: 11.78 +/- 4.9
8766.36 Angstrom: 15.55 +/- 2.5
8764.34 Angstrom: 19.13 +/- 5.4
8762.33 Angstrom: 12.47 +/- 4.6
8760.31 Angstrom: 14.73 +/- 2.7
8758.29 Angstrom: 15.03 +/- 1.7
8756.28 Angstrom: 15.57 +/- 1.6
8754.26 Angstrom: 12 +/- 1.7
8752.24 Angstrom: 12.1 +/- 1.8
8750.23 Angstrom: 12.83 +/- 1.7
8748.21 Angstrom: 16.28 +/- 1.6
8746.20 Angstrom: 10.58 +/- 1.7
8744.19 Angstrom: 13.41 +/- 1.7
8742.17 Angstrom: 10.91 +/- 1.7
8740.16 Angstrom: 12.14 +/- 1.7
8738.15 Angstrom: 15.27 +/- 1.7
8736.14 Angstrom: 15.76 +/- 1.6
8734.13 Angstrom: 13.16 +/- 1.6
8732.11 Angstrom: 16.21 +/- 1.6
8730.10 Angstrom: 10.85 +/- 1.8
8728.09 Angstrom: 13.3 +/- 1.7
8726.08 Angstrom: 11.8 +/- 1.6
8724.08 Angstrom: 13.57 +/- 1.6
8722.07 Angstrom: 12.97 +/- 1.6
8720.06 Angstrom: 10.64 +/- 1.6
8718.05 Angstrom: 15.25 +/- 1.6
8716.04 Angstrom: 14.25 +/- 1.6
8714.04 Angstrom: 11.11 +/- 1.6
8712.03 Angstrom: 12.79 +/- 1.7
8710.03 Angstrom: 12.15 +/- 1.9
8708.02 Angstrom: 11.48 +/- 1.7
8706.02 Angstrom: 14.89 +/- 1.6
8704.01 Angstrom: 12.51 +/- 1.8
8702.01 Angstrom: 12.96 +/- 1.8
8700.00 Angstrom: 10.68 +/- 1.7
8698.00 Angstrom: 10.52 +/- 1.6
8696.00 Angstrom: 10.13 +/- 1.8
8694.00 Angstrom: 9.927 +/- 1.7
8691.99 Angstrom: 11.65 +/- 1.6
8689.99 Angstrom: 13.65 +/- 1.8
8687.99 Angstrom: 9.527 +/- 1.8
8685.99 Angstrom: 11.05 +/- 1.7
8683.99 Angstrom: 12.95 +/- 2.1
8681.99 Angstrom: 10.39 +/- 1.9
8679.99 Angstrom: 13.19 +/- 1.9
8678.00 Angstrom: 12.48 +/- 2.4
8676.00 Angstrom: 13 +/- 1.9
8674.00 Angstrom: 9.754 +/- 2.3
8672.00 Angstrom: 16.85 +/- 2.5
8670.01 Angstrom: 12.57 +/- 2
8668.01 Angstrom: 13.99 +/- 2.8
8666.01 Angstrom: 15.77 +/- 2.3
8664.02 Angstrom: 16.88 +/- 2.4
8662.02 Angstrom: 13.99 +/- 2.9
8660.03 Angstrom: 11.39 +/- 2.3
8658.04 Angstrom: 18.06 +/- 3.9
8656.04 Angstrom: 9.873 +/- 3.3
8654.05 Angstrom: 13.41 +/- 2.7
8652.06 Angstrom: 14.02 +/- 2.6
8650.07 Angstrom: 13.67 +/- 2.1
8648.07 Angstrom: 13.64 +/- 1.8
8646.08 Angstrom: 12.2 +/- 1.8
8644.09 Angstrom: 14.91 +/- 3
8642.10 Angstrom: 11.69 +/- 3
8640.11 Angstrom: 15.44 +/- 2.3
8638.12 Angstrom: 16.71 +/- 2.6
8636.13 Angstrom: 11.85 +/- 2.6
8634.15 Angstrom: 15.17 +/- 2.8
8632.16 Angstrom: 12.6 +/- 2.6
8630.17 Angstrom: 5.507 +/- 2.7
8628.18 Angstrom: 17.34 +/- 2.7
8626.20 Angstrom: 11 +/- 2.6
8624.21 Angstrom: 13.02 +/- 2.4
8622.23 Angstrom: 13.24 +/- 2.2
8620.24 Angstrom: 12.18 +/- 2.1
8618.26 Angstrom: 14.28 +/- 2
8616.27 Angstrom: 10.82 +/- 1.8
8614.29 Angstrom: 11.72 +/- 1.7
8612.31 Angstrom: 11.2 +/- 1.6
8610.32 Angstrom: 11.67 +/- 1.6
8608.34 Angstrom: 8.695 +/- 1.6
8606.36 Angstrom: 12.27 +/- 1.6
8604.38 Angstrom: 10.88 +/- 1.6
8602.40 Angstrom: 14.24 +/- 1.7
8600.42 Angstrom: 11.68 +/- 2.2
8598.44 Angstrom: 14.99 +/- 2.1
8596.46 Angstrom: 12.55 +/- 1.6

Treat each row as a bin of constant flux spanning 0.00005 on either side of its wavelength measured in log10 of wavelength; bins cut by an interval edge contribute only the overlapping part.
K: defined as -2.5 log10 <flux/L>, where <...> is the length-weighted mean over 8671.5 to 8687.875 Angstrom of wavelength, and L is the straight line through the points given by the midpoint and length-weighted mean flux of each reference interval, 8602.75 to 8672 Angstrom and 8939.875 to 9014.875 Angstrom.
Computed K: 0.093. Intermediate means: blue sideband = 13.1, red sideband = 14.6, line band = 12.2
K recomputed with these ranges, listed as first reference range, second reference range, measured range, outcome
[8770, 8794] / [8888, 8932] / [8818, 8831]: 0.38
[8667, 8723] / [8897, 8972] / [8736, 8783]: -0.15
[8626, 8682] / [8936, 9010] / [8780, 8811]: -0.07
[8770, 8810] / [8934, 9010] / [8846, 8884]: 0.08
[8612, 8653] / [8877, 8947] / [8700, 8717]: 0.07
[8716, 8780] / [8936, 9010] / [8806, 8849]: 0.03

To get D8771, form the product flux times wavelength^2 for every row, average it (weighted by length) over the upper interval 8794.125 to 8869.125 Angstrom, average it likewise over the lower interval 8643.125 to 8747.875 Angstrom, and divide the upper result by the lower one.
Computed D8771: 1.16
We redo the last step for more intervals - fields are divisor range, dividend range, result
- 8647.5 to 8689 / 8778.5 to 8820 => 1.15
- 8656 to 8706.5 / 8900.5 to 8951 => 1.19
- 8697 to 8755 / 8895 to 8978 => 1.19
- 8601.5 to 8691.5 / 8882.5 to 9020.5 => 1.21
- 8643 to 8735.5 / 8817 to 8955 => 1.17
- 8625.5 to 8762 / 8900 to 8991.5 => 1.17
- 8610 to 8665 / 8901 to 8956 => 1.14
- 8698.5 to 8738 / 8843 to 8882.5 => 1.13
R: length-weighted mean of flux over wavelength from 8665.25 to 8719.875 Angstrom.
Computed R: 12.4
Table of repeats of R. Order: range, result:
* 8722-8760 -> 13.4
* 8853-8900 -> 14.9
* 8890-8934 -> 13.8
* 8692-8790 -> 13.8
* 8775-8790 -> 15.2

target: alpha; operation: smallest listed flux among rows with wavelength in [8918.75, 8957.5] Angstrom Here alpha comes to -5.181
